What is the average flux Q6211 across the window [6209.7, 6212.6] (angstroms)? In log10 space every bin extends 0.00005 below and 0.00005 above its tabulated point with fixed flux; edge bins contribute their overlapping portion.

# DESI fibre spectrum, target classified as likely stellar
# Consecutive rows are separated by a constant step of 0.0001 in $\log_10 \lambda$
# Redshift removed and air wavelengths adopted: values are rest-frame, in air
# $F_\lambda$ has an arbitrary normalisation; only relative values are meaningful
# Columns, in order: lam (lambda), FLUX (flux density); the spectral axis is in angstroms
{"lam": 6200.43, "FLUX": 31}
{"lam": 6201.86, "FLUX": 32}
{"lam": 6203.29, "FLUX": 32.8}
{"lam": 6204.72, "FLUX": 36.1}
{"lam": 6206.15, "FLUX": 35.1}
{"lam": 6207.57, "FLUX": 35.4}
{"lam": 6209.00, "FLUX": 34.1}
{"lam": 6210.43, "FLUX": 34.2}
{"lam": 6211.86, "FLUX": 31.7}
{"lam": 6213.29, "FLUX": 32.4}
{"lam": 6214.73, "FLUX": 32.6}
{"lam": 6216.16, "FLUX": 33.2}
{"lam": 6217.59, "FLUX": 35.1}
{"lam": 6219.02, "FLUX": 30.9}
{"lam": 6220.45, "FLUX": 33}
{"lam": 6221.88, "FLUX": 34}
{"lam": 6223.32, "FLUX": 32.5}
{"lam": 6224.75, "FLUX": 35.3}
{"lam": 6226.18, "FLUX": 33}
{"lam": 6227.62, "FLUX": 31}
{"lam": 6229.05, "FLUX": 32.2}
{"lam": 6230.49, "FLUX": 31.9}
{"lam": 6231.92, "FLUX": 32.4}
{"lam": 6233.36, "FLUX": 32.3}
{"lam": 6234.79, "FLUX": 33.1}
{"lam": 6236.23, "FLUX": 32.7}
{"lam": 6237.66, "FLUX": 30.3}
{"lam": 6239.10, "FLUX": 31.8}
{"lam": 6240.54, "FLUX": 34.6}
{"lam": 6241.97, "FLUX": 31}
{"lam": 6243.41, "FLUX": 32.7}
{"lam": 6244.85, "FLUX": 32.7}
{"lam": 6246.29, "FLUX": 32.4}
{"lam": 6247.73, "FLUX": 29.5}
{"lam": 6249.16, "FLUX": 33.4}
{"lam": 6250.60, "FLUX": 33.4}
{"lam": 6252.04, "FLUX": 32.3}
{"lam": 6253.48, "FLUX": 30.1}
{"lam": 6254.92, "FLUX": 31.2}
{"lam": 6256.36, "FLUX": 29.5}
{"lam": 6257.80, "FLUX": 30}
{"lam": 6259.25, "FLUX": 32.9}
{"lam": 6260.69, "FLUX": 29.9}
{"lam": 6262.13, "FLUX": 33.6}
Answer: 33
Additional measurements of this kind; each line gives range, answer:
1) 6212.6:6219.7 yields 32.8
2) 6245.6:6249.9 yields 31.8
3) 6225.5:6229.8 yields 32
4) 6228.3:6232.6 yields 32.2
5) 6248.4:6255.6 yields 32.1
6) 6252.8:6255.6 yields 30.7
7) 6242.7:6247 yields 32.6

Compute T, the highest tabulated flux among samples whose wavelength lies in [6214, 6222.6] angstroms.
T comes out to 35.1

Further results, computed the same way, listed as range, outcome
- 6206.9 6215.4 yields 35.4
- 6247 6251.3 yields 33.4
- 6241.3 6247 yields 32.7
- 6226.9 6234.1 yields 32.4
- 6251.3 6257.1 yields 32.3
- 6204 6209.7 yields 36.1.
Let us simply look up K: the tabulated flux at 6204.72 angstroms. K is 36.1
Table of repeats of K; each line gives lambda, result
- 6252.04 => 32.3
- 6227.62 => 31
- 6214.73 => 32.6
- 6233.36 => 32.3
